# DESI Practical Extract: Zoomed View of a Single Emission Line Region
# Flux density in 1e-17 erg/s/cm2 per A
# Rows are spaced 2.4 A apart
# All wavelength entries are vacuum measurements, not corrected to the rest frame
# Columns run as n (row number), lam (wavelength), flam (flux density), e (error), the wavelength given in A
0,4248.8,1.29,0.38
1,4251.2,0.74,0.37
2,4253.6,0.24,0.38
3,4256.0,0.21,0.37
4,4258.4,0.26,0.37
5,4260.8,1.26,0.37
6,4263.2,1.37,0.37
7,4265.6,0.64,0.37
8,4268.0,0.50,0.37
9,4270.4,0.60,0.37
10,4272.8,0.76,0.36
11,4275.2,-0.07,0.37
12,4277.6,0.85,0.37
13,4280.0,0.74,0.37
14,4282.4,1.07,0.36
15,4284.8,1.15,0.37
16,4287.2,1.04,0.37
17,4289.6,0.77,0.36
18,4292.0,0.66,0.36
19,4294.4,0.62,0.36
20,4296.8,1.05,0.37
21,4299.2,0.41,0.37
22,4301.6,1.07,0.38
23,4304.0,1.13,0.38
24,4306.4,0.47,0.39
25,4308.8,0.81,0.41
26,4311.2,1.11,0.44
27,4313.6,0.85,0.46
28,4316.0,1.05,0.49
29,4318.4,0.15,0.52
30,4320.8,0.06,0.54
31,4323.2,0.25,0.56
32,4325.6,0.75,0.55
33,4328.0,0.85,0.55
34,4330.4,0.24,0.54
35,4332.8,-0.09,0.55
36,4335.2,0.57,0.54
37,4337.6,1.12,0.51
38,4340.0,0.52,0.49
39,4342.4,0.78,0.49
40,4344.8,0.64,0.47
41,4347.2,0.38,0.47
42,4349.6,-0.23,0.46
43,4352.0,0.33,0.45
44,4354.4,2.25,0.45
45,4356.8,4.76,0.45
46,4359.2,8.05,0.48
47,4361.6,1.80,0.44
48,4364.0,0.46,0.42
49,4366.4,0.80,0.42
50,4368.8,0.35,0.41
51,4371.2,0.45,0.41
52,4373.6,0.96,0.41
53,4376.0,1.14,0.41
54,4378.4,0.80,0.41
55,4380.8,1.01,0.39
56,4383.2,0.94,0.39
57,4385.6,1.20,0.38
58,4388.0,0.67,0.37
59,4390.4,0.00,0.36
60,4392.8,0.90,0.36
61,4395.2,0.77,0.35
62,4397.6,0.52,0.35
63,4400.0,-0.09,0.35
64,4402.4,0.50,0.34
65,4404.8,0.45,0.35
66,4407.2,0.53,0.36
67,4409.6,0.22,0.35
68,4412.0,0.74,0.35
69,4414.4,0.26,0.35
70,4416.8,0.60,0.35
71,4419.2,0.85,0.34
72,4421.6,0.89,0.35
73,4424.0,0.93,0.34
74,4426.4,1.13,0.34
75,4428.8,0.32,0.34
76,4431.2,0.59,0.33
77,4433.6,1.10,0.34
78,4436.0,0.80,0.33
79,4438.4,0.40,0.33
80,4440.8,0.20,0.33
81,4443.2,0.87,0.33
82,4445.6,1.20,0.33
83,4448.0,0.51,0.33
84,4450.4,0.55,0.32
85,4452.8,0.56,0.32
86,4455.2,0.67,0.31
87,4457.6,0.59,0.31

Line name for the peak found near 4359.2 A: [O II]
